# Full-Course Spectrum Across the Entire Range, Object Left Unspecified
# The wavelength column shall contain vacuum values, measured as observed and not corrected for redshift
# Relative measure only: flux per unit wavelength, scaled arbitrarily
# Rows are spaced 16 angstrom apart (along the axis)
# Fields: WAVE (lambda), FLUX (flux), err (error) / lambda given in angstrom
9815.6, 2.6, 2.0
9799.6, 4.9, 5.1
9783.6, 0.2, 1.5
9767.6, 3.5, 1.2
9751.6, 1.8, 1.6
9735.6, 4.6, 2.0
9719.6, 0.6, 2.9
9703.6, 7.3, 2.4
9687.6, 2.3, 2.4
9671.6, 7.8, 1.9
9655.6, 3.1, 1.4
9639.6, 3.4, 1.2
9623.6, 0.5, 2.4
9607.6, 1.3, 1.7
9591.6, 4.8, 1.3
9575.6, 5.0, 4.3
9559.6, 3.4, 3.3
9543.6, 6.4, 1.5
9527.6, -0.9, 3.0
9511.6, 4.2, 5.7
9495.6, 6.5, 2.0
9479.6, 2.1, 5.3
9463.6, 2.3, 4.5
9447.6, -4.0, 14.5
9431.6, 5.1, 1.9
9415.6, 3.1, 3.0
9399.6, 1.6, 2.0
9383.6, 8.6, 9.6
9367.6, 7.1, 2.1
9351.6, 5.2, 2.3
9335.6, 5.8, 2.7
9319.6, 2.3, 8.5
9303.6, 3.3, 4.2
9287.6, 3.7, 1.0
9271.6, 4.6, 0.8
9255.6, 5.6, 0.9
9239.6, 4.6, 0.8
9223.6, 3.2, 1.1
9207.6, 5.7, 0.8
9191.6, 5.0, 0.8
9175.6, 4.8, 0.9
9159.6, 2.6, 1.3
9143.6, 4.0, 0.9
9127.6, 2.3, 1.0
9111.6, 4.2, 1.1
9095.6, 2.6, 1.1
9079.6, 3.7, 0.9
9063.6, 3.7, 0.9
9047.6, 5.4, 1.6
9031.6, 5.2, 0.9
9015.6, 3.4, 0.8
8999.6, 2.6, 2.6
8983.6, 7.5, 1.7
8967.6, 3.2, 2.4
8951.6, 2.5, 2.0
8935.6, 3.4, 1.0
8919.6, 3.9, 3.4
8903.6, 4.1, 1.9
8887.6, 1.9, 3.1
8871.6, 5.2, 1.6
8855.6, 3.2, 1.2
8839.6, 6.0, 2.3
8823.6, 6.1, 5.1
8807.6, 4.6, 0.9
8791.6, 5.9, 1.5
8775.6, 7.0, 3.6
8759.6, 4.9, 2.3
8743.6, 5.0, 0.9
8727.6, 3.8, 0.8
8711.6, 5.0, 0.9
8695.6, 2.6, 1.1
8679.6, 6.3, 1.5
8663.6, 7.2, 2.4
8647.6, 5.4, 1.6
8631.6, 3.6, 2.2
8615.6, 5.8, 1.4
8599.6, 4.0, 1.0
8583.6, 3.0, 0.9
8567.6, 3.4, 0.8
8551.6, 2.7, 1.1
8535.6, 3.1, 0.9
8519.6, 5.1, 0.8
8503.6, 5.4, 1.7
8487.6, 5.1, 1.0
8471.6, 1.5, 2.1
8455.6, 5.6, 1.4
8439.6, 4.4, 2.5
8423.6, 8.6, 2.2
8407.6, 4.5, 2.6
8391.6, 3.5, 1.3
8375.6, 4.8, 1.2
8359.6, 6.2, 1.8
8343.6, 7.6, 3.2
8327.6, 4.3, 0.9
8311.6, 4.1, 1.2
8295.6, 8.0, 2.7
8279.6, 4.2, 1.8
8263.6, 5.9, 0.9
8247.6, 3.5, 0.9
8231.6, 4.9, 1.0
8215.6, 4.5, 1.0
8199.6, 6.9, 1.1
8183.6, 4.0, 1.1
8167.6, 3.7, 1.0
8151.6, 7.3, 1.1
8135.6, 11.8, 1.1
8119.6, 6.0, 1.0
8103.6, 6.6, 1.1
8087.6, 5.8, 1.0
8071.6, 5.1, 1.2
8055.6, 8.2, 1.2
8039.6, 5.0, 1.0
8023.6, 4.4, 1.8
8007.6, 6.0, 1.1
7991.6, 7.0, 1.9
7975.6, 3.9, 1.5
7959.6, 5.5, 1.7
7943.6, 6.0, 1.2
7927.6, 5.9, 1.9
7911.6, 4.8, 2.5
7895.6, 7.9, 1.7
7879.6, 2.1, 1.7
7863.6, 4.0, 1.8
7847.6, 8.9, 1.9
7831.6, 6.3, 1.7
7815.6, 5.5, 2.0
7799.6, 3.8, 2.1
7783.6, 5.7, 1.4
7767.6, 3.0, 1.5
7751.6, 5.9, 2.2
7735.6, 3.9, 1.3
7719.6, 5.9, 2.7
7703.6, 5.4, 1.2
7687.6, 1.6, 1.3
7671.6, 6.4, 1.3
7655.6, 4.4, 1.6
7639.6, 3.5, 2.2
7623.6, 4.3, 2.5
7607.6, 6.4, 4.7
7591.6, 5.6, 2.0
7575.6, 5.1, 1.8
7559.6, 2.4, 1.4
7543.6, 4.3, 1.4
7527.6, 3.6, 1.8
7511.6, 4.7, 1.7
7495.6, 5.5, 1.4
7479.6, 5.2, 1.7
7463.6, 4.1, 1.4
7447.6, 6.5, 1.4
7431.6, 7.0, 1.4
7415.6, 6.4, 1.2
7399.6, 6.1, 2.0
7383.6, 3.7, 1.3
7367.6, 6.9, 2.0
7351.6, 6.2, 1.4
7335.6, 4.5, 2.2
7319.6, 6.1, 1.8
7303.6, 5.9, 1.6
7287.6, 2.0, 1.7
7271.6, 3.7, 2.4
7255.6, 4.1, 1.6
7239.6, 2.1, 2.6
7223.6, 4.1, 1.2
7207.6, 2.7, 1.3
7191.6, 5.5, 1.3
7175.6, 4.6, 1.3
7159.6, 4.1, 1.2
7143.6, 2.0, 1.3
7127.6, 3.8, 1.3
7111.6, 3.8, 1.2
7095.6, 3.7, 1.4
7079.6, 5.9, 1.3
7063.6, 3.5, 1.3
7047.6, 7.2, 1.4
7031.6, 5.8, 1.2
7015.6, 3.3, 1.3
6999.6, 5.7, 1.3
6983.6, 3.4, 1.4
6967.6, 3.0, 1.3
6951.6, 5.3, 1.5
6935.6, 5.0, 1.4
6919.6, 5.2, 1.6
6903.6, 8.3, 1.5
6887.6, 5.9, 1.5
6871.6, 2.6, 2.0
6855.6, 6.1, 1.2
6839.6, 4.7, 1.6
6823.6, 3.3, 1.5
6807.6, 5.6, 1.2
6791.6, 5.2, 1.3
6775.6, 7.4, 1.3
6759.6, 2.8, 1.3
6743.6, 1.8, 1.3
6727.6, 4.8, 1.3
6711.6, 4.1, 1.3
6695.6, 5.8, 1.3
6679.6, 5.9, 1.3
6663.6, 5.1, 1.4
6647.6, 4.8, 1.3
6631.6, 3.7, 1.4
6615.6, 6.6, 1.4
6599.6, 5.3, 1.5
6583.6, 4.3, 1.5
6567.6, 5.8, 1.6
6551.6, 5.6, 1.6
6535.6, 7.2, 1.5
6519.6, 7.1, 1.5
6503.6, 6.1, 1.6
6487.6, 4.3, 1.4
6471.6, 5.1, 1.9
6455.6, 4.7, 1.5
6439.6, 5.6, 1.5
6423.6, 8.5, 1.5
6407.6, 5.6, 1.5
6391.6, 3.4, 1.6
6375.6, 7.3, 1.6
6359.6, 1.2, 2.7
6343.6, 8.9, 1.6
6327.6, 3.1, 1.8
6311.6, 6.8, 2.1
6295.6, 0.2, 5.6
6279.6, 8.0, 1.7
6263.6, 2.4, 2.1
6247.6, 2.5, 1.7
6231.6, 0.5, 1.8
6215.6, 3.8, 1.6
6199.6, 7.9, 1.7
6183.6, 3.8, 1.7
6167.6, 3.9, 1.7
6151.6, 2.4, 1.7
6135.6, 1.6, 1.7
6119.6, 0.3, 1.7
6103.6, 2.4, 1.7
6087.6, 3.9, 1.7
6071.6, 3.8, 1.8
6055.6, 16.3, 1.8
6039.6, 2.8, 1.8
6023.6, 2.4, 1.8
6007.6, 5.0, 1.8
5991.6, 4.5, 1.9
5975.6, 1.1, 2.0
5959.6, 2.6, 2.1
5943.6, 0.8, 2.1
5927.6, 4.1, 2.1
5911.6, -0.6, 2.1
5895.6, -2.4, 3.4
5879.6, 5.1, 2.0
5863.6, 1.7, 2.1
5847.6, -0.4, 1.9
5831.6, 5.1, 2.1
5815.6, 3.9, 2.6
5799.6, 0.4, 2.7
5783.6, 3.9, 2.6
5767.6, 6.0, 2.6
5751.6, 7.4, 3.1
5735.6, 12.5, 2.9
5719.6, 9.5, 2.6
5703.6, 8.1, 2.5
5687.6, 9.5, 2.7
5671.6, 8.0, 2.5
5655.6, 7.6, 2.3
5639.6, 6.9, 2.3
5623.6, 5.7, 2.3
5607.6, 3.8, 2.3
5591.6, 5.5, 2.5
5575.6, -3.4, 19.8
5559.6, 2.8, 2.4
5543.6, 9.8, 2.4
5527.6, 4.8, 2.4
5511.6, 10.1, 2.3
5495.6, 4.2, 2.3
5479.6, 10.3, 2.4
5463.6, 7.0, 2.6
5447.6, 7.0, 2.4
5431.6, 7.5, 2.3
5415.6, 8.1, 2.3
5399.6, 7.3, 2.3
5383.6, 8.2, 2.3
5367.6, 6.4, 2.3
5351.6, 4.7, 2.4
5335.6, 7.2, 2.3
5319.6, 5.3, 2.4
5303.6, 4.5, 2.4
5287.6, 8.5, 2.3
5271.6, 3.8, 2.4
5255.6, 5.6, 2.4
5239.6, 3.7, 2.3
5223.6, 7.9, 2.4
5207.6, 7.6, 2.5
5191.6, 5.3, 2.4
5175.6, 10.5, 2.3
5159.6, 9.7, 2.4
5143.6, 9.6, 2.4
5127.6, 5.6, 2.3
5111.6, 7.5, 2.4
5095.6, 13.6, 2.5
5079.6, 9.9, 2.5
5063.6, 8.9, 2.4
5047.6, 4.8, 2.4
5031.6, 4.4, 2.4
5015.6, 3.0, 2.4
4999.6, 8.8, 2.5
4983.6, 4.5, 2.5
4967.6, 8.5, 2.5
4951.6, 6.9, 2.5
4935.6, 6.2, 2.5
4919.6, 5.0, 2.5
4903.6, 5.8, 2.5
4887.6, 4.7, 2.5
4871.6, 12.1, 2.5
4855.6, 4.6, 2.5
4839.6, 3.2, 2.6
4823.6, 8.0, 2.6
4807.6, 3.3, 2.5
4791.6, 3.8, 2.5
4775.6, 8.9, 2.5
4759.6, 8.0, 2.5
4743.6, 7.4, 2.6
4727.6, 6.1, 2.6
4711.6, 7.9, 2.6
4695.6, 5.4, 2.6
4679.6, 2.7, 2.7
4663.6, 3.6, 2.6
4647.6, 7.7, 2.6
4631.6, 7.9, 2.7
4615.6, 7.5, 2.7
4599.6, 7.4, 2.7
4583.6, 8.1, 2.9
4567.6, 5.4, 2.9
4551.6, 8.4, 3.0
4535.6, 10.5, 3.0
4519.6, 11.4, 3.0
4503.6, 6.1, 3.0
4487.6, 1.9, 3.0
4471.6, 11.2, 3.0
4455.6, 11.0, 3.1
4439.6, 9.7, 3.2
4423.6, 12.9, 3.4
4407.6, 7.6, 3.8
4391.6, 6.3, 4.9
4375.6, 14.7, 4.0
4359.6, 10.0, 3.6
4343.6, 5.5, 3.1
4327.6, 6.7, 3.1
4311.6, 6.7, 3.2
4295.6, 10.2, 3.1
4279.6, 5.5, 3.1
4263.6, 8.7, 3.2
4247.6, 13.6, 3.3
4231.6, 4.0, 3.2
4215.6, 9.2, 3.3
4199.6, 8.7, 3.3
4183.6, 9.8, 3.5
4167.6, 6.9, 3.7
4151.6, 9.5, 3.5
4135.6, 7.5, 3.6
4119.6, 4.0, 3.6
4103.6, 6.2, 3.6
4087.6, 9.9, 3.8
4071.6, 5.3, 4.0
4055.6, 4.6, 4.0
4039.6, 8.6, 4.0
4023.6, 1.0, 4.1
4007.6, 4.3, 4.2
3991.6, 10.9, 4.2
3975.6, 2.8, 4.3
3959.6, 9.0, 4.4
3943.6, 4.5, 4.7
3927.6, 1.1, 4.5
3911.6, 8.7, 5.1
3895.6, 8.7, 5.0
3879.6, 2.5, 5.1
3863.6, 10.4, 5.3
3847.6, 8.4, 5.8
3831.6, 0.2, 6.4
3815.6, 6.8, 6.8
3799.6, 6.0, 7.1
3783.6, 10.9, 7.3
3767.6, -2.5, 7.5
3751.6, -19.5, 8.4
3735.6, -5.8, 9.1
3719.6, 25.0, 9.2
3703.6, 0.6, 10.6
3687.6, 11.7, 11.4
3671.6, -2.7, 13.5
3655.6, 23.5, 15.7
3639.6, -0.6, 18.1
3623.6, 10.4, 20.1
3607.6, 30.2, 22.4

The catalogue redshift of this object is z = 0.625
